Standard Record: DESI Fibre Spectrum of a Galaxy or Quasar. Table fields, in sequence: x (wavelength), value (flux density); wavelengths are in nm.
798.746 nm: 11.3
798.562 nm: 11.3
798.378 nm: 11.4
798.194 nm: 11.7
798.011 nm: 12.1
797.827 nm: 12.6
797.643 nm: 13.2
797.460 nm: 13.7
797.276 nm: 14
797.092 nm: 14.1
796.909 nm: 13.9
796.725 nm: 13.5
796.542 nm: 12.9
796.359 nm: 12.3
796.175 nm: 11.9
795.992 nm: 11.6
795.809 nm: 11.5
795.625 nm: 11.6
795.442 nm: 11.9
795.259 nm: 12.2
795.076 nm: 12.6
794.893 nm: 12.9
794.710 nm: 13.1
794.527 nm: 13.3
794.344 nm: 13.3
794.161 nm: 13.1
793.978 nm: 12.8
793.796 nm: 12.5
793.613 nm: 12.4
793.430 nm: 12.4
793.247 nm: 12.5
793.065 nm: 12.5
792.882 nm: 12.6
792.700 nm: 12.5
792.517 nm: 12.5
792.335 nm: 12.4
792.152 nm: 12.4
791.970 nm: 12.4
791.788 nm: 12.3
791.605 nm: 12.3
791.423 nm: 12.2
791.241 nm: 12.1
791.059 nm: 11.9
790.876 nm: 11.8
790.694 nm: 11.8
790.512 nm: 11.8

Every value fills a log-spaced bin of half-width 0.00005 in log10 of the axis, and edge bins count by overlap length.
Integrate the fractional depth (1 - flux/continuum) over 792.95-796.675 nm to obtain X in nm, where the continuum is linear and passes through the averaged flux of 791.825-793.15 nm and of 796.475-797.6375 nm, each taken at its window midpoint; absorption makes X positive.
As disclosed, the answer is 0.17 nm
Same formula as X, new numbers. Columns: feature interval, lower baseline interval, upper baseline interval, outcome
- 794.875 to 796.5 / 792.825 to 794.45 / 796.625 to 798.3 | 0.11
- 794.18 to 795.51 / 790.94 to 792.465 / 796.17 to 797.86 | 0.01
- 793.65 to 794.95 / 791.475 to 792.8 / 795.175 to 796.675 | -0.08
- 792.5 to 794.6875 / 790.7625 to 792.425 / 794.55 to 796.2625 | -0.09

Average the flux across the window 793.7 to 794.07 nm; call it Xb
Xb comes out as 12.7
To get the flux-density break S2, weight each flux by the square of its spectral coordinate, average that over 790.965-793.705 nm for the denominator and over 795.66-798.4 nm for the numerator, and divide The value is 1.0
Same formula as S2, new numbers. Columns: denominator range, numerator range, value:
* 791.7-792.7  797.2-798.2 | 1.06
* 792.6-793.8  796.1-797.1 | 1.05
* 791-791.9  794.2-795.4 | 1.07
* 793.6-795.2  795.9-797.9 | 1.02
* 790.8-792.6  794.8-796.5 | 1.00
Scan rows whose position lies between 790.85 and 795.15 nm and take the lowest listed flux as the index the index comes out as 11.8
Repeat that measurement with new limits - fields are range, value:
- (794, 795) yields 12.9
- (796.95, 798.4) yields 11.4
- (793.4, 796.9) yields 11.5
